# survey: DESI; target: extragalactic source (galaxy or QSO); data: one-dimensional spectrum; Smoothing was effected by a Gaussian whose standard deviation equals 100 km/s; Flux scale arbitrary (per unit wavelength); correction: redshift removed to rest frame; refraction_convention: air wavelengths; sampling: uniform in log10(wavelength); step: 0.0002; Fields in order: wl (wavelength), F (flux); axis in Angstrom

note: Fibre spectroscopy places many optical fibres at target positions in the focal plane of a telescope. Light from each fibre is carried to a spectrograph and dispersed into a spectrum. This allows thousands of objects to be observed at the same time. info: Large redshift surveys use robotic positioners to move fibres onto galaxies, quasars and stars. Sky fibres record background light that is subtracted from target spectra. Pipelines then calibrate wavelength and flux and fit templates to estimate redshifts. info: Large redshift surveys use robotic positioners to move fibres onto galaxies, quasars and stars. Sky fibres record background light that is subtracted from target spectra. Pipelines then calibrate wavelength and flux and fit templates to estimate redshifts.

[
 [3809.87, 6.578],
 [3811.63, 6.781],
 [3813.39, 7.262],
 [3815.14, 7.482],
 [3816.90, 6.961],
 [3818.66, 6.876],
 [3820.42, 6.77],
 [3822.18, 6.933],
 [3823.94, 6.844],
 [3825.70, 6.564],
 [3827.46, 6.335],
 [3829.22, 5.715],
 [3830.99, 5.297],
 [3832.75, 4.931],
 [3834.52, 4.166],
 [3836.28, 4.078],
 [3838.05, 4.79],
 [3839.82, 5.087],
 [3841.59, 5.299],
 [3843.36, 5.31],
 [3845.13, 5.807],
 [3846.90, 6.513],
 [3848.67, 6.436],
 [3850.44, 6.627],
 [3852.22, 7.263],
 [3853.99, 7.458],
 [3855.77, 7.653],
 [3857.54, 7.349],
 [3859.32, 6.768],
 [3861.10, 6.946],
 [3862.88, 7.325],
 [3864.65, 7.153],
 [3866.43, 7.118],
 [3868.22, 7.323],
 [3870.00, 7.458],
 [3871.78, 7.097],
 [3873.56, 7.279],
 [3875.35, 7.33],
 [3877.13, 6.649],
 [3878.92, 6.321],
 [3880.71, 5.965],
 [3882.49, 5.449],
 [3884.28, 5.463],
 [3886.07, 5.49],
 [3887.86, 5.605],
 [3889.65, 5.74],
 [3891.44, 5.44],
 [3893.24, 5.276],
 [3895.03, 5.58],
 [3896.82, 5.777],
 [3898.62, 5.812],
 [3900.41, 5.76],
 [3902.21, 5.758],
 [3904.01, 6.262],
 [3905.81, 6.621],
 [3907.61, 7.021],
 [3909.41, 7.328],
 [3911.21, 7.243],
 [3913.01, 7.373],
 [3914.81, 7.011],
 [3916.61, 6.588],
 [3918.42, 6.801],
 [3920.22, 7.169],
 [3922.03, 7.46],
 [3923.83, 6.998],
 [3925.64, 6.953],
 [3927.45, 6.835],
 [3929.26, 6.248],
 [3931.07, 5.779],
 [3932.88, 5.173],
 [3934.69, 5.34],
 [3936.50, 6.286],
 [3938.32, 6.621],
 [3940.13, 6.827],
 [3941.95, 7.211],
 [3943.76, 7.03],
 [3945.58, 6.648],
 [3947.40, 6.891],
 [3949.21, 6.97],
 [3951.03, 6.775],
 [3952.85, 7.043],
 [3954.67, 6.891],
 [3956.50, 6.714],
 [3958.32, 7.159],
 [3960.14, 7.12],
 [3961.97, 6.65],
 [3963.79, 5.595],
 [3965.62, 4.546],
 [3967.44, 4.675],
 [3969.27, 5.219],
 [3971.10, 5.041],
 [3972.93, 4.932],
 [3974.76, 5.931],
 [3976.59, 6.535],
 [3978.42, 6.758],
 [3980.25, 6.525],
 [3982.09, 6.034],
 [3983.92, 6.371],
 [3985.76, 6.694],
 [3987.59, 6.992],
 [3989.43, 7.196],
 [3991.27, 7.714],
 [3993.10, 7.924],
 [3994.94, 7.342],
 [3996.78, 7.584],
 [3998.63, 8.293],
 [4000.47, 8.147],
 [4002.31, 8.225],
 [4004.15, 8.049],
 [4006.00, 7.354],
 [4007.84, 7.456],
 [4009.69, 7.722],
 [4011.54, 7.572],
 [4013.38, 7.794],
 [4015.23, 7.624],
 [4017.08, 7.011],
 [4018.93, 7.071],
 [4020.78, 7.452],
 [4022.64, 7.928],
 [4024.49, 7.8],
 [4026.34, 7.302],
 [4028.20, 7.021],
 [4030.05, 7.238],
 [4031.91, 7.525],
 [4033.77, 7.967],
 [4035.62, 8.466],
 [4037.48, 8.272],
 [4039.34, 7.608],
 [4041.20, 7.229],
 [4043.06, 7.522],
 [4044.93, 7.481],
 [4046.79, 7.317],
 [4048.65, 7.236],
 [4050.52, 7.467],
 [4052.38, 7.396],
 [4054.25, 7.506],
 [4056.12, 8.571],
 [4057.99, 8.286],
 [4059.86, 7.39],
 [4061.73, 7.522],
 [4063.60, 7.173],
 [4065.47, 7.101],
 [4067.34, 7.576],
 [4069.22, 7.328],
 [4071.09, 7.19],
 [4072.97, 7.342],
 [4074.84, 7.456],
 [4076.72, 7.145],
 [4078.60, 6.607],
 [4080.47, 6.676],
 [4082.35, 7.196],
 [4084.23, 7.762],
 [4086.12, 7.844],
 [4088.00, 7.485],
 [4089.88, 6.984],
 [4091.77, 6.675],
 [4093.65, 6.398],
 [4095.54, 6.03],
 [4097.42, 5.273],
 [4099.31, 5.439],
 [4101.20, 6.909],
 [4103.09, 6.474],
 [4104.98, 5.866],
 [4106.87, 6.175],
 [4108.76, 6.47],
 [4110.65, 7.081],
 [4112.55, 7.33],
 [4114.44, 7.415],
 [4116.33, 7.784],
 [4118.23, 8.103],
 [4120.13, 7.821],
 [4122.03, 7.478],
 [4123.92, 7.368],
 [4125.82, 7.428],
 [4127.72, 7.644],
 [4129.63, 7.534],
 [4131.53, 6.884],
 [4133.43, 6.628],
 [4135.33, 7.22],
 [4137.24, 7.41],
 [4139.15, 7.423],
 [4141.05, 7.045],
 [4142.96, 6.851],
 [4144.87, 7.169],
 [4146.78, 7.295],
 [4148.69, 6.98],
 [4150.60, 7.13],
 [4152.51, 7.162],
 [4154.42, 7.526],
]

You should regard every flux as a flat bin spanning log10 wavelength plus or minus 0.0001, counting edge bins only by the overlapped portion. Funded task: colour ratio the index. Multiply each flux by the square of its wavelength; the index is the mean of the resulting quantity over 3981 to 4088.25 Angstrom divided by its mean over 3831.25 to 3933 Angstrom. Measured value 1.27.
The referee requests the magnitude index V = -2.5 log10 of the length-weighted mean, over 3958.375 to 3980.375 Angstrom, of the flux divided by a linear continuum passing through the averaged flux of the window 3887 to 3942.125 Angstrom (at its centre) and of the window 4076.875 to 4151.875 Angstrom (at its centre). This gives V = 0.13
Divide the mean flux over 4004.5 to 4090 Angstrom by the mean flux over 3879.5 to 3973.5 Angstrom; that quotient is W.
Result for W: 1.19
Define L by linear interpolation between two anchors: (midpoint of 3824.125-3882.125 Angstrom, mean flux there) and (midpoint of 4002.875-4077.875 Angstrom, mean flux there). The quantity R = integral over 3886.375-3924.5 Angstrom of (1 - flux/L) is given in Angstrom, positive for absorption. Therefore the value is 1.7 Angstrom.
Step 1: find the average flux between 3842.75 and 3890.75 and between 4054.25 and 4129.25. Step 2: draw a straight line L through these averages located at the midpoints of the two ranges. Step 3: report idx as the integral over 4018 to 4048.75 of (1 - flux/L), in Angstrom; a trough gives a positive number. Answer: -2.5 Angstrom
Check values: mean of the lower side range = 6.63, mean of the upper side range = 7.13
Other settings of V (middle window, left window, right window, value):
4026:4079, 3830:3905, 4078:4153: -0.11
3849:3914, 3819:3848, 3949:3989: -0.12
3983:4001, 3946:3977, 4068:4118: -0.17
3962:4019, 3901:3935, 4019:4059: 0.06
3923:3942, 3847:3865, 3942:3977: 0.02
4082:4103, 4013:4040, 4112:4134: 0.12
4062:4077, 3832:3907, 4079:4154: -0.07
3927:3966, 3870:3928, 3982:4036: 0.07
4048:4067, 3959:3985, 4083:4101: -0.18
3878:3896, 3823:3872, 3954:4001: 0.13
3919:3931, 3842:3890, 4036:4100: -0.01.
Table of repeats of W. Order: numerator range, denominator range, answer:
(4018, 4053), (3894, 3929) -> 1.14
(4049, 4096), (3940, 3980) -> 1.15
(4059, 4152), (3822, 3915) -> 1.13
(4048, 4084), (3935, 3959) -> 1.08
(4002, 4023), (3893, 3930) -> 1.15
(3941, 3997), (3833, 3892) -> 1.04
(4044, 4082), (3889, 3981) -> 1.16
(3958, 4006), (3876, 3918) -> 1.08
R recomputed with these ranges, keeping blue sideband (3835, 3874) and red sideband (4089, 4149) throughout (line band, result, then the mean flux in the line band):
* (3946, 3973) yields 2.0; 6.19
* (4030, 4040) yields -1.6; 7.91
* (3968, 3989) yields 2.0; 6.1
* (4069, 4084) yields -0.5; 7.14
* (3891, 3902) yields 1.6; 5.62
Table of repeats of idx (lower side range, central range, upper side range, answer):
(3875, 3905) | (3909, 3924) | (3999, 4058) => -2.2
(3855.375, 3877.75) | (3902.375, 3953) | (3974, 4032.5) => 3.7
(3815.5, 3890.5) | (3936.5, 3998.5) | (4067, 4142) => 0.8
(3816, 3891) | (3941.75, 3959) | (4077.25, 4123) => -1.0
